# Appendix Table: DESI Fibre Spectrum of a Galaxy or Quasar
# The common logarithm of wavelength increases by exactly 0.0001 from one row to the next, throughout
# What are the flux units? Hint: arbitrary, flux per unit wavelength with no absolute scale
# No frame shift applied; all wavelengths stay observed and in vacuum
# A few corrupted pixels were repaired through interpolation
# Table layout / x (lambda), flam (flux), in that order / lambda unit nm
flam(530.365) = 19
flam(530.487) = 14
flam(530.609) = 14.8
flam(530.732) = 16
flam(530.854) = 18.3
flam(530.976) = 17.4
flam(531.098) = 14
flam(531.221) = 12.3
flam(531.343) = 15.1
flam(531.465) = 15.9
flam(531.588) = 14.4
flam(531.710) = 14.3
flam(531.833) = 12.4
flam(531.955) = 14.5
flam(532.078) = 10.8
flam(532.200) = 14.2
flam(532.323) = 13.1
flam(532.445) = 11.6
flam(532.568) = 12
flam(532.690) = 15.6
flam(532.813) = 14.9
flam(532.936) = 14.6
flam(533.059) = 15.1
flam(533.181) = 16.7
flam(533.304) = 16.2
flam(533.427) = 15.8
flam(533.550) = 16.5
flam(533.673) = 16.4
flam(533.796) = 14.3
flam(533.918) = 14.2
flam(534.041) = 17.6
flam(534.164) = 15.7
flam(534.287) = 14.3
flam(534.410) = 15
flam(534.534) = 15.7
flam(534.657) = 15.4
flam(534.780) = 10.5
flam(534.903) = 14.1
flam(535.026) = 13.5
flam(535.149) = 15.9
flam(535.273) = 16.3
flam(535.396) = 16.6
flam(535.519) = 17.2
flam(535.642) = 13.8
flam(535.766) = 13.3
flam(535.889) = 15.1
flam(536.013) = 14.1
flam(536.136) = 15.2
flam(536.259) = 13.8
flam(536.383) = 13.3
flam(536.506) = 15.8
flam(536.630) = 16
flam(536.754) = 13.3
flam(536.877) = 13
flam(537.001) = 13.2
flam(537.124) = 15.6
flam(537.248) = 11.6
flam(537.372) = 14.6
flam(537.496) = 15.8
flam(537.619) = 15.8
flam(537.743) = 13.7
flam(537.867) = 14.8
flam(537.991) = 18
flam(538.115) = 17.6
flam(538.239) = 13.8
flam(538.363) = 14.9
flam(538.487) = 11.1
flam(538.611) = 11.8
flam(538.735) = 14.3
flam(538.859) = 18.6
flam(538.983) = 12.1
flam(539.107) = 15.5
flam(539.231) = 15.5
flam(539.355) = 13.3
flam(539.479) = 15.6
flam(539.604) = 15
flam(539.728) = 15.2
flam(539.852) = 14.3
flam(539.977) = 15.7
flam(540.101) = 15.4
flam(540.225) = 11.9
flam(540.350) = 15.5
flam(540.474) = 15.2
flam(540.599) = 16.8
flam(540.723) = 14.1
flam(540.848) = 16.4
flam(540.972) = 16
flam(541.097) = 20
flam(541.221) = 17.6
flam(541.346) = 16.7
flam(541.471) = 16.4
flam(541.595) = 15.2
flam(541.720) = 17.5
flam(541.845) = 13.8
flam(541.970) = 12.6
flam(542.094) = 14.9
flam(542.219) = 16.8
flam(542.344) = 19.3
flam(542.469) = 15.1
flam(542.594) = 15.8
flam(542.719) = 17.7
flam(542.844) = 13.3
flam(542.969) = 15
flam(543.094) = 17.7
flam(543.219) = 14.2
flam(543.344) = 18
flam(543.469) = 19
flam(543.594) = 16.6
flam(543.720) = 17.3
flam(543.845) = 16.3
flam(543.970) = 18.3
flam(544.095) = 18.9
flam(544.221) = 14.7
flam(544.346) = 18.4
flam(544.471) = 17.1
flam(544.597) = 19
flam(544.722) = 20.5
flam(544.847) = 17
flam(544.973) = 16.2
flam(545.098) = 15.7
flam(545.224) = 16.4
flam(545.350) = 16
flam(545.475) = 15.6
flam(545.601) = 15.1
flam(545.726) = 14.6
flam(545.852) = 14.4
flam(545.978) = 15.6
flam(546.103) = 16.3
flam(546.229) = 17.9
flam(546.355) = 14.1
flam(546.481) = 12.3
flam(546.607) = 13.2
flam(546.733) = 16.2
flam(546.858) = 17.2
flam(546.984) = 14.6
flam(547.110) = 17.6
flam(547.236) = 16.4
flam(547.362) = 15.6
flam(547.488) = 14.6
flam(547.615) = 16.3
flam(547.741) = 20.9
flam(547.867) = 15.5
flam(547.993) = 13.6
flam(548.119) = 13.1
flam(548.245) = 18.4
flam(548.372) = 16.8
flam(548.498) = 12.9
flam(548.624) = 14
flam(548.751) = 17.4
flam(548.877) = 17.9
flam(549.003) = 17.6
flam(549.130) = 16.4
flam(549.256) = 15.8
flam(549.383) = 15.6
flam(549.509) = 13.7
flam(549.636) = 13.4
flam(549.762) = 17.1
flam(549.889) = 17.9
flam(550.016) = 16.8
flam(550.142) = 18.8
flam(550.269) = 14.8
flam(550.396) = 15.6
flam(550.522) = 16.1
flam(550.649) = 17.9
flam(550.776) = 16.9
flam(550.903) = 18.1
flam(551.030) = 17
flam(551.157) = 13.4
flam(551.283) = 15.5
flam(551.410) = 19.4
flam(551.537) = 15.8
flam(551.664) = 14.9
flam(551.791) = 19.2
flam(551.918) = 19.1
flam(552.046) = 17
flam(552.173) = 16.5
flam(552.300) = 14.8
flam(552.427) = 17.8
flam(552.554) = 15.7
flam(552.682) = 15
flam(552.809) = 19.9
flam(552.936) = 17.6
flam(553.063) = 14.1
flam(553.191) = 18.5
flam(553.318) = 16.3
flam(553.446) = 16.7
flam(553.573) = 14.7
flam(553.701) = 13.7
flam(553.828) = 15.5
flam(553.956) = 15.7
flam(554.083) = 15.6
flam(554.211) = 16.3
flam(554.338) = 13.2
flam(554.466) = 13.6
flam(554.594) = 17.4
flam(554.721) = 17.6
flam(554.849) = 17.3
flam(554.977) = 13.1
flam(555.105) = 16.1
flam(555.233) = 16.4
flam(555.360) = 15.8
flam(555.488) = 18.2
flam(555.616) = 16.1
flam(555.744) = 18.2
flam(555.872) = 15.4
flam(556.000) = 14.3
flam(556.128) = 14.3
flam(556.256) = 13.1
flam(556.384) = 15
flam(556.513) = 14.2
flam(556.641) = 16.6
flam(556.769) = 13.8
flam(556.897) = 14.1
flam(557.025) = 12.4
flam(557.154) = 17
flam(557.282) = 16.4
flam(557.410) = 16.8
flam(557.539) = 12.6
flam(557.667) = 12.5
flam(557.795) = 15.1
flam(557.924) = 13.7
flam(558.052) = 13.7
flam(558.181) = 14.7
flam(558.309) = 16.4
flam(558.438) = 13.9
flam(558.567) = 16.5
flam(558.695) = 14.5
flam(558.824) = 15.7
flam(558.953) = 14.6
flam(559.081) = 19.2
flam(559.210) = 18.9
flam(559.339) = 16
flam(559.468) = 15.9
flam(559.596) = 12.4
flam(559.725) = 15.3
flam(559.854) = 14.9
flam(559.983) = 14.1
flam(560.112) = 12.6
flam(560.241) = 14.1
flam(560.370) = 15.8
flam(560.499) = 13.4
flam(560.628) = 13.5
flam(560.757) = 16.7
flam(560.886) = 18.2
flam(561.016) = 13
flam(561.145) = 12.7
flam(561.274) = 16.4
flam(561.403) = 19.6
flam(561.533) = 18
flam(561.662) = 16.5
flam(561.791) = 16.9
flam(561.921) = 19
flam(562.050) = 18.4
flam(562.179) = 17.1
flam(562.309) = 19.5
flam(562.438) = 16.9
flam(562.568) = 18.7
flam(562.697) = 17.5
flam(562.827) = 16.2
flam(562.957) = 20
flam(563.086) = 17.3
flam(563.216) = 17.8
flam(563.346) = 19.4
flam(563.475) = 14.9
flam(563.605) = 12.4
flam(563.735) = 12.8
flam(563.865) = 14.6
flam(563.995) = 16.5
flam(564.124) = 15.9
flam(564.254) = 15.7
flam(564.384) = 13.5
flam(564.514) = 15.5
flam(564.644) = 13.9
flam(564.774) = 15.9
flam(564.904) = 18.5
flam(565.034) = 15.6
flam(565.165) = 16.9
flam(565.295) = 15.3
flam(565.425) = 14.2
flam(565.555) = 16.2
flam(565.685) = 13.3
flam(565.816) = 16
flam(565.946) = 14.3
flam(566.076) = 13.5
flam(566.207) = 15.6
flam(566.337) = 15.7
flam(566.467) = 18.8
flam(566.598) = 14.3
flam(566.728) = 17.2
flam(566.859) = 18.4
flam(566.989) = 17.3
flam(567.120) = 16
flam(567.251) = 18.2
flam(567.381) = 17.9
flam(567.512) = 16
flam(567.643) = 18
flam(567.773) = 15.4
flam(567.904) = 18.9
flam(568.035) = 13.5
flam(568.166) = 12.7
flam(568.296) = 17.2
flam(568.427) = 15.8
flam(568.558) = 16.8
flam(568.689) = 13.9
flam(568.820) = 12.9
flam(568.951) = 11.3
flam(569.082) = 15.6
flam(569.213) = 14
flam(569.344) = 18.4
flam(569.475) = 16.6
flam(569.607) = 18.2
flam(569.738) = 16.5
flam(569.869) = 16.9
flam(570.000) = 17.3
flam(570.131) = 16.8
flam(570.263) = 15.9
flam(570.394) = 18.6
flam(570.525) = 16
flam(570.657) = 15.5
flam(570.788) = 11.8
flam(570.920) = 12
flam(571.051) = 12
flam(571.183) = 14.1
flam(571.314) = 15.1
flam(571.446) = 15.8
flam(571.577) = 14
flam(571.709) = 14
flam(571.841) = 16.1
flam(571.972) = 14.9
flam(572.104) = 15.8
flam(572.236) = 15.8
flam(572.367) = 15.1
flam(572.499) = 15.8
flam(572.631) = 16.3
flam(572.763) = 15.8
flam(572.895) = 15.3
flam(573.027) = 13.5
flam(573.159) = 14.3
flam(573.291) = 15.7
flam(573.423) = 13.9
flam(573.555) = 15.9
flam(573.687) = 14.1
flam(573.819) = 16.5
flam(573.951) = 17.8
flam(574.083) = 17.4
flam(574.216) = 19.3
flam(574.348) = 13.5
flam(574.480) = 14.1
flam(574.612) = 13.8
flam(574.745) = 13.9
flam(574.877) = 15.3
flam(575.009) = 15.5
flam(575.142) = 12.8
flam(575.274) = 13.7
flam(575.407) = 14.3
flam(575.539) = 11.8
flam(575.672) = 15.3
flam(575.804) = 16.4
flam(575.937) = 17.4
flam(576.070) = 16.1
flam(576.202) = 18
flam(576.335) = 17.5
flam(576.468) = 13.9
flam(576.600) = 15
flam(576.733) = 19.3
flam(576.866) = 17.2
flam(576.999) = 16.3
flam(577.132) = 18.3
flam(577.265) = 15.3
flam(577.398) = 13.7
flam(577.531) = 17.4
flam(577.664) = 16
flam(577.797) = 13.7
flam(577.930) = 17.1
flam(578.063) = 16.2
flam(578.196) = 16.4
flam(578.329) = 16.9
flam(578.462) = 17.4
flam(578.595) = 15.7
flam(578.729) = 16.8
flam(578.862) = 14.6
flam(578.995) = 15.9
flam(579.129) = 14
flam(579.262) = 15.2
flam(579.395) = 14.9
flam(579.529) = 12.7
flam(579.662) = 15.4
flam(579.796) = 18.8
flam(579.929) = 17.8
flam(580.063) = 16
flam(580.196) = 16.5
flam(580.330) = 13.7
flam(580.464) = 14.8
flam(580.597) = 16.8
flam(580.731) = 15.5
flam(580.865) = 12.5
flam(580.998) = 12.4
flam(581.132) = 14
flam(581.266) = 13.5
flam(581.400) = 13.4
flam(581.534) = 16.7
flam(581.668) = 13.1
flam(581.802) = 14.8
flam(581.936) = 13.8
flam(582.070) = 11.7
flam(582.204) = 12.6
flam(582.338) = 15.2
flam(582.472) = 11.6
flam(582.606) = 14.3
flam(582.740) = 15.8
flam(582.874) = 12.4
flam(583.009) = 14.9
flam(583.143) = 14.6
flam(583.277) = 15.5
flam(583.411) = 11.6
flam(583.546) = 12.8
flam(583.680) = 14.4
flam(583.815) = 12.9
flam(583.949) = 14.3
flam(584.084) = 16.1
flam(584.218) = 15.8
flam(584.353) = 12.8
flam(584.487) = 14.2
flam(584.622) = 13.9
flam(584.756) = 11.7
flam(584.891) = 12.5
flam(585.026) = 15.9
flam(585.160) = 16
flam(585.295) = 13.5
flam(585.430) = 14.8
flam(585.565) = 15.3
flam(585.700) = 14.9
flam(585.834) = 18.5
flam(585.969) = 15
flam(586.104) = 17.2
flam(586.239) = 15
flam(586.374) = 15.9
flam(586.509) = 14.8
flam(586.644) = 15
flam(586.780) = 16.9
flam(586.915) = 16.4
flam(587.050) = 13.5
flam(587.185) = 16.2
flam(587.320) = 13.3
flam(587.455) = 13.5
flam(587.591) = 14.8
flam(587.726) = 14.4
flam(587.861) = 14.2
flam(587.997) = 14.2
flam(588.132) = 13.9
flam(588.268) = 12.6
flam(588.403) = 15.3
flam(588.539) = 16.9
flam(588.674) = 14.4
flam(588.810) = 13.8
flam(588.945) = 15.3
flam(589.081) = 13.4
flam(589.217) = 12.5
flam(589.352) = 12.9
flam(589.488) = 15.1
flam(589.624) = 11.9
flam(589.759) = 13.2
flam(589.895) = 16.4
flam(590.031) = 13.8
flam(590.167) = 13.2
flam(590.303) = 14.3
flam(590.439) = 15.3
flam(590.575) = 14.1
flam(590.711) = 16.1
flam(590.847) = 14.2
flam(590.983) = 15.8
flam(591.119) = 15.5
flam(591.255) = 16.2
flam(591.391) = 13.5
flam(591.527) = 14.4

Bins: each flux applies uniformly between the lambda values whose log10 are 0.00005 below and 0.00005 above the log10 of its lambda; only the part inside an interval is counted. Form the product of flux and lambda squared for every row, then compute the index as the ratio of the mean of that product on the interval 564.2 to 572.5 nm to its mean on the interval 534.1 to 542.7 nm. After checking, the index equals 1.15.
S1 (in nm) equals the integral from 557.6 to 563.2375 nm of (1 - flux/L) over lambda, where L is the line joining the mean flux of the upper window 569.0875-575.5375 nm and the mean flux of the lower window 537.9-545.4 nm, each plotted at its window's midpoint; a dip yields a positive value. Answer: -0.16 nm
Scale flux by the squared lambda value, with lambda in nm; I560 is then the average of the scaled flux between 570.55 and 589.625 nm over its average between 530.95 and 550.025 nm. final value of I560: 1.1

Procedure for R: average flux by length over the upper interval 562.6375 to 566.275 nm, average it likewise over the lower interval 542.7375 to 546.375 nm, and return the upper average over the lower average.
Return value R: 0.95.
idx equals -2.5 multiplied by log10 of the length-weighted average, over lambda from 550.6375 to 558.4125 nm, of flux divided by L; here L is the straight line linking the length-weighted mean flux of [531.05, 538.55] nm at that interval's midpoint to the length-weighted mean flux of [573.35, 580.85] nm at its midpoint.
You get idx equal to -0.05 mag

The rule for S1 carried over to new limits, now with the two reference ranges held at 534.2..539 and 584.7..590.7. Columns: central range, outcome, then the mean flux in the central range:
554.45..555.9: -0.18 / 16.4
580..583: 0.09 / 14.2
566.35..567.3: -0.16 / 17.1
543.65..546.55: -0.36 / 16.4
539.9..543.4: -0.30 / 15.9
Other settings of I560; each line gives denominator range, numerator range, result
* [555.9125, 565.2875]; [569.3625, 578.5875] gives 1.05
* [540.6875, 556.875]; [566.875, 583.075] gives 1.04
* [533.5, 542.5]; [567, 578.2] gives 1.17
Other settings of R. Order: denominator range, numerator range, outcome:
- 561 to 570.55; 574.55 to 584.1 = 0.93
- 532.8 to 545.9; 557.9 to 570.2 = 1.03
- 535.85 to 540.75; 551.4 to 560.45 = 1.06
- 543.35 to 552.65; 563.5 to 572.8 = 0.95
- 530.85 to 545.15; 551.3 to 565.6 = 1.04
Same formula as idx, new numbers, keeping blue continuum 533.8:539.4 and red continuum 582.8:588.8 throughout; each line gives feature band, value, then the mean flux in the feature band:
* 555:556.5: -0.068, 15.6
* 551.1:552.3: -0.140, 16.7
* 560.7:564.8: -0.129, 16.5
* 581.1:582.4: 0.056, 13.9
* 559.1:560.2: -0.038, 15.2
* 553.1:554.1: -0.082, 15.8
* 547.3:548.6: -0.076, 15.7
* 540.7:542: -0.105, 16.2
